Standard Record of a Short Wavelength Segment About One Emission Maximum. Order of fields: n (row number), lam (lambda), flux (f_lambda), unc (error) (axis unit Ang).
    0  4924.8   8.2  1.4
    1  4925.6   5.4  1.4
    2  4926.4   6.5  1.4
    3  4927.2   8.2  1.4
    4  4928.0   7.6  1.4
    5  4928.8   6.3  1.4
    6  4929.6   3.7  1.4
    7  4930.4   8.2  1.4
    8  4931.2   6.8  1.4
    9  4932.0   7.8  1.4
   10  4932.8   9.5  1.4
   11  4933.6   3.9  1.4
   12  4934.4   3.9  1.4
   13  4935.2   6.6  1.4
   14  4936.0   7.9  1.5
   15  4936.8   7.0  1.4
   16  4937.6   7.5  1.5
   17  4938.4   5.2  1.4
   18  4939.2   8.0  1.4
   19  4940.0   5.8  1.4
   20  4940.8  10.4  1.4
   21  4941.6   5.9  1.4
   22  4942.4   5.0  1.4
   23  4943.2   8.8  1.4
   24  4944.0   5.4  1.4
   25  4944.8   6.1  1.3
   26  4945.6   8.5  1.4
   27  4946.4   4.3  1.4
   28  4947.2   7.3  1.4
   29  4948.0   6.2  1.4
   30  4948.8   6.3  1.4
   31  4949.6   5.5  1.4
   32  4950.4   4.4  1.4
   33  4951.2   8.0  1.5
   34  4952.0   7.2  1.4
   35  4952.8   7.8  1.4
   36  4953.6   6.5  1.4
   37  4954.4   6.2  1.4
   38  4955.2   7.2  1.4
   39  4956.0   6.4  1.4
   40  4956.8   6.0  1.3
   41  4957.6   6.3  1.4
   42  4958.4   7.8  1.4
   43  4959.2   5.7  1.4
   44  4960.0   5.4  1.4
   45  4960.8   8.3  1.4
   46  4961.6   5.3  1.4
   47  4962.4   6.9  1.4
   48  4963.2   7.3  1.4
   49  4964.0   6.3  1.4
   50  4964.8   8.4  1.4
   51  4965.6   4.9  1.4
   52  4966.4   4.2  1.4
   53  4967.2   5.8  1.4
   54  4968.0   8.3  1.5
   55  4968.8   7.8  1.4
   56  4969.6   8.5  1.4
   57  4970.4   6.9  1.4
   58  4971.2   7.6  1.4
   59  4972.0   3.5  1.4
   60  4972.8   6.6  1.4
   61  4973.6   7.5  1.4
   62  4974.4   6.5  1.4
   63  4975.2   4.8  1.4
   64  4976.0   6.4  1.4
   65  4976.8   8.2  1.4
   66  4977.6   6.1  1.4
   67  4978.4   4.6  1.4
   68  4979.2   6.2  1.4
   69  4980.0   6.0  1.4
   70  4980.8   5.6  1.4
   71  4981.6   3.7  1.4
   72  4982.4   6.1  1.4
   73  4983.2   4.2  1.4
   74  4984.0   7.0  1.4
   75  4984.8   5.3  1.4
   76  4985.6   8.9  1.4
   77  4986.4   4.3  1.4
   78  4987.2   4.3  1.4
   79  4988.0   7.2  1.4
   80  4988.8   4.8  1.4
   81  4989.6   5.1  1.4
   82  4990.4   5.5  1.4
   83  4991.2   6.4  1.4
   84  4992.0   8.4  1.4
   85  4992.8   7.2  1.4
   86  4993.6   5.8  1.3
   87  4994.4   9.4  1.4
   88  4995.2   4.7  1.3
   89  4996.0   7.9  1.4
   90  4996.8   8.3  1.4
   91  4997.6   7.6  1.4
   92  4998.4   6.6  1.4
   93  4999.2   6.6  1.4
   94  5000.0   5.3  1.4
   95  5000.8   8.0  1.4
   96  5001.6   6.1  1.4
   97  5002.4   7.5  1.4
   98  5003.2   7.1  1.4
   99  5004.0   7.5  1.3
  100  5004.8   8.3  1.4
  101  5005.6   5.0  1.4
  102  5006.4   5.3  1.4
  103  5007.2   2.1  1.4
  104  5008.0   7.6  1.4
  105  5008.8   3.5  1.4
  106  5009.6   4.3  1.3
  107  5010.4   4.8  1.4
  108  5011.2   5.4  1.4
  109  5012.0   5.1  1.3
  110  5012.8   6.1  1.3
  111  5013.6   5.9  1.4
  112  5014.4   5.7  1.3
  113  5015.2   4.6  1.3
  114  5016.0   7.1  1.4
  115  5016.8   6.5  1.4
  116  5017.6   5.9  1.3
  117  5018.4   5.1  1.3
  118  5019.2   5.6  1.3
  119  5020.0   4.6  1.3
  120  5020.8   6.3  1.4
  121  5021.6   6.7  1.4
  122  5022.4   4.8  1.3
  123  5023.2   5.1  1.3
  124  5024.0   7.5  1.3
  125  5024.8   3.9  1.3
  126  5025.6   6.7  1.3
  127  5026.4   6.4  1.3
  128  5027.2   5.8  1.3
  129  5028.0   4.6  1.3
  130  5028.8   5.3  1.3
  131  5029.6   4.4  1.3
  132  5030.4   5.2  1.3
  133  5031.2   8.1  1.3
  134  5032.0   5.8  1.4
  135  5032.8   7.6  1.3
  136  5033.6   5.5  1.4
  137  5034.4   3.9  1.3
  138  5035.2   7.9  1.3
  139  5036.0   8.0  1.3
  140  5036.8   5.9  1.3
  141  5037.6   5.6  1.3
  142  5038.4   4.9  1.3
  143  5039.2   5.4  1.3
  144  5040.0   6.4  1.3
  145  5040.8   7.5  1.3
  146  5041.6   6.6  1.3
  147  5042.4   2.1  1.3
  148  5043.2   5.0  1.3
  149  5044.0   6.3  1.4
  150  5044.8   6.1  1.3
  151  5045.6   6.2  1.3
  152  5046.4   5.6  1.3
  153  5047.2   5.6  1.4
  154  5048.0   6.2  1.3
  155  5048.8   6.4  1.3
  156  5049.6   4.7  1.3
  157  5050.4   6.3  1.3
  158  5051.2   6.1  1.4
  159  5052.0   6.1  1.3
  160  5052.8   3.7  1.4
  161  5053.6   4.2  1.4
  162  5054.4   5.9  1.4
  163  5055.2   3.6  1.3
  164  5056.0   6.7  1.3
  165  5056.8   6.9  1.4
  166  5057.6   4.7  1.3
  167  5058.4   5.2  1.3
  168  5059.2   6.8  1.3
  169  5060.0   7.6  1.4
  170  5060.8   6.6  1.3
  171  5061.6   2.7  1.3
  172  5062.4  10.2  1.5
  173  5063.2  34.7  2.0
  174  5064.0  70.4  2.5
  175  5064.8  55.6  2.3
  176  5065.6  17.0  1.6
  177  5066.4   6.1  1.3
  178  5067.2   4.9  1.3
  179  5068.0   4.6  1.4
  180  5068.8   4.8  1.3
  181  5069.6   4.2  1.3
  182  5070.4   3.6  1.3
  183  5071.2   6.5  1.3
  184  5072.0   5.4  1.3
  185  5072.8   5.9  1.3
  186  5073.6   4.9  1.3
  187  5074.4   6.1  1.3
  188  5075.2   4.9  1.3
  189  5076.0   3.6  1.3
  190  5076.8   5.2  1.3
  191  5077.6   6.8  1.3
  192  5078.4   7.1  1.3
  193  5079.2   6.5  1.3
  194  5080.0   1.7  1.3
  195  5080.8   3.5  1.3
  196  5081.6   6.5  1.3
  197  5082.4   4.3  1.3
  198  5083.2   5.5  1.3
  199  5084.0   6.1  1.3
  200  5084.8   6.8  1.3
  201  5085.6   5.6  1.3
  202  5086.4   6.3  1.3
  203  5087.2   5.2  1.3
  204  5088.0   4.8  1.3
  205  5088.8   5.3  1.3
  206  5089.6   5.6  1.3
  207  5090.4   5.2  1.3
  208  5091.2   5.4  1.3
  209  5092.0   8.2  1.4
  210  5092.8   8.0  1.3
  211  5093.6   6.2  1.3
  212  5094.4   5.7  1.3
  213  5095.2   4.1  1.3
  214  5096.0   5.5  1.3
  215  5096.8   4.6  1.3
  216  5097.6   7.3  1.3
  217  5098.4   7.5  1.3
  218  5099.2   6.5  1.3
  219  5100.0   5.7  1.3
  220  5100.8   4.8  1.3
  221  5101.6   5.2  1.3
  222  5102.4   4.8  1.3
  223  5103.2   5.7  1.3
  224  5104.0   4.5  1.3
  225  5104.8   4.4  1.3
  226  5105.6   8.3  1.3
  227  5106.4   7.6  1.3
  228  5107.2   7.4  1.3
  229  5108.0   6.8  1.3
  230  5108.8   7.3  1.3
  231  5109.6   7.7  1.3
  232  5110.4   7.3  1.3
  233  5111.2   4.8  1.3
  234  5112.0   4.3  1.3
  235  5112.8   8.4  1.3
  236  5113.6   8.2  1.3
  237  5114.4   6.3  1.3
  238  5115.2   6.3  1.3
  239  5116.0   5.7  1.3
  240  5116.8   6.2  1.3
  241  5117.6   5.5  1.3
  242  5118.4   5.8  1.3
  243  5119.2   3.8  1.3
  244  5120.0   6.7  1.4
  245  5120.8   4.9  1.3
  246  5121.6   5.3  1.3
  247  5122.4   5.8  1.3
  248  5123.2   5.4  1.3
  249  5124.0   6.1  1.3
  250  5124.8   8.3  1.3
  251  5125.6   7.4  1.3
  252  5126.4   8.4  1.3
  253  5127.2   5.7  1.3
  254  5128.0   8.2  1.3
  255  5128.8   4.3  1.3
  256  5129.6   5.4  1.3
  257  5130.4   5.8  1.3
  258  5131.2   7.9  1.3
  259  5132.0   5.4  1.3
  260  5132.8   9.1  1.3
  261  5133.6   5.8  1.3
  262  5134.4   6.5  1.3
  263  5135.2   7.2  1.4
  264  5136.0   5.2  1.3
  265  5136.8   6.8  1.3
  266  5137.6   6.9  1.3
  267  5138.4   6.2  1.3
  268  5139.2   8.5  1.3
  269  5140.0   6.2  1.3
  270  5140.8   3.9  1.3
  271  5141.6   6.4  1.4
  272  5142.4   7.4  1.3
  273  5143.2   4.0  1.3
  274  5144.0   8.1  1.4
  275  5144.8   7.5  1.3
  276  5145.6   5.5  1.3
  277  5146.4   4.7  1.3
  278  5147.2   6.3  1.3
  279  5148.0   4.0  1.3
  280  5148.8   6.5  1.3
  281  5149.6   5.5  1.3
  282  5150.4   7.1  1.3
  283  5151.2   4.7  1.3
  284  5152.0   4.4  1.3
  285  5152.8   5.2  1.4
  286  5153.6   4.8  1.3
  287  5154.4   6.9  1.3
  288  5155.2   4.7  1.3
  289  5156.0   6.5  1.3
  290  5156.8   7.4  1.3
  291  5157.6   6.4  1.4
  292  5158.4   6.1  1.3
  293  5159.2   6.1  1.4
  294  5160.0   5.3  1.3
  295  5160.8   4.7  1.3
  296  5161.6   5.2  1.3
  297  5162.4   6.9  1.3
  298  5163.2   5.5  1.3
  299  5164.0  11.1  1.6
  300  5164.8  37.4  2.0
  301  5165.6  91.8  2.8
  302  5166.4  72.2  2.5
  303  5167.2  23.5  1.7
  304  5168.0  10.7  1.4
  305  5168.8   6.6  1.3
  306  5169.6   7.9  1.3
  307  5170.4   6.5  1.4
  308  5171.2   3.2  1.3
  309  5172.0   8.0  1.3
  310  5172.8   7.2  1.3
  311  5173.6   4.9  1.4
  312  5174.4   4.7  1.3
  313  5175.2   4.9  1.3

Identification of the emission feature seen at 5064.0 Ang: H-beta 4861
